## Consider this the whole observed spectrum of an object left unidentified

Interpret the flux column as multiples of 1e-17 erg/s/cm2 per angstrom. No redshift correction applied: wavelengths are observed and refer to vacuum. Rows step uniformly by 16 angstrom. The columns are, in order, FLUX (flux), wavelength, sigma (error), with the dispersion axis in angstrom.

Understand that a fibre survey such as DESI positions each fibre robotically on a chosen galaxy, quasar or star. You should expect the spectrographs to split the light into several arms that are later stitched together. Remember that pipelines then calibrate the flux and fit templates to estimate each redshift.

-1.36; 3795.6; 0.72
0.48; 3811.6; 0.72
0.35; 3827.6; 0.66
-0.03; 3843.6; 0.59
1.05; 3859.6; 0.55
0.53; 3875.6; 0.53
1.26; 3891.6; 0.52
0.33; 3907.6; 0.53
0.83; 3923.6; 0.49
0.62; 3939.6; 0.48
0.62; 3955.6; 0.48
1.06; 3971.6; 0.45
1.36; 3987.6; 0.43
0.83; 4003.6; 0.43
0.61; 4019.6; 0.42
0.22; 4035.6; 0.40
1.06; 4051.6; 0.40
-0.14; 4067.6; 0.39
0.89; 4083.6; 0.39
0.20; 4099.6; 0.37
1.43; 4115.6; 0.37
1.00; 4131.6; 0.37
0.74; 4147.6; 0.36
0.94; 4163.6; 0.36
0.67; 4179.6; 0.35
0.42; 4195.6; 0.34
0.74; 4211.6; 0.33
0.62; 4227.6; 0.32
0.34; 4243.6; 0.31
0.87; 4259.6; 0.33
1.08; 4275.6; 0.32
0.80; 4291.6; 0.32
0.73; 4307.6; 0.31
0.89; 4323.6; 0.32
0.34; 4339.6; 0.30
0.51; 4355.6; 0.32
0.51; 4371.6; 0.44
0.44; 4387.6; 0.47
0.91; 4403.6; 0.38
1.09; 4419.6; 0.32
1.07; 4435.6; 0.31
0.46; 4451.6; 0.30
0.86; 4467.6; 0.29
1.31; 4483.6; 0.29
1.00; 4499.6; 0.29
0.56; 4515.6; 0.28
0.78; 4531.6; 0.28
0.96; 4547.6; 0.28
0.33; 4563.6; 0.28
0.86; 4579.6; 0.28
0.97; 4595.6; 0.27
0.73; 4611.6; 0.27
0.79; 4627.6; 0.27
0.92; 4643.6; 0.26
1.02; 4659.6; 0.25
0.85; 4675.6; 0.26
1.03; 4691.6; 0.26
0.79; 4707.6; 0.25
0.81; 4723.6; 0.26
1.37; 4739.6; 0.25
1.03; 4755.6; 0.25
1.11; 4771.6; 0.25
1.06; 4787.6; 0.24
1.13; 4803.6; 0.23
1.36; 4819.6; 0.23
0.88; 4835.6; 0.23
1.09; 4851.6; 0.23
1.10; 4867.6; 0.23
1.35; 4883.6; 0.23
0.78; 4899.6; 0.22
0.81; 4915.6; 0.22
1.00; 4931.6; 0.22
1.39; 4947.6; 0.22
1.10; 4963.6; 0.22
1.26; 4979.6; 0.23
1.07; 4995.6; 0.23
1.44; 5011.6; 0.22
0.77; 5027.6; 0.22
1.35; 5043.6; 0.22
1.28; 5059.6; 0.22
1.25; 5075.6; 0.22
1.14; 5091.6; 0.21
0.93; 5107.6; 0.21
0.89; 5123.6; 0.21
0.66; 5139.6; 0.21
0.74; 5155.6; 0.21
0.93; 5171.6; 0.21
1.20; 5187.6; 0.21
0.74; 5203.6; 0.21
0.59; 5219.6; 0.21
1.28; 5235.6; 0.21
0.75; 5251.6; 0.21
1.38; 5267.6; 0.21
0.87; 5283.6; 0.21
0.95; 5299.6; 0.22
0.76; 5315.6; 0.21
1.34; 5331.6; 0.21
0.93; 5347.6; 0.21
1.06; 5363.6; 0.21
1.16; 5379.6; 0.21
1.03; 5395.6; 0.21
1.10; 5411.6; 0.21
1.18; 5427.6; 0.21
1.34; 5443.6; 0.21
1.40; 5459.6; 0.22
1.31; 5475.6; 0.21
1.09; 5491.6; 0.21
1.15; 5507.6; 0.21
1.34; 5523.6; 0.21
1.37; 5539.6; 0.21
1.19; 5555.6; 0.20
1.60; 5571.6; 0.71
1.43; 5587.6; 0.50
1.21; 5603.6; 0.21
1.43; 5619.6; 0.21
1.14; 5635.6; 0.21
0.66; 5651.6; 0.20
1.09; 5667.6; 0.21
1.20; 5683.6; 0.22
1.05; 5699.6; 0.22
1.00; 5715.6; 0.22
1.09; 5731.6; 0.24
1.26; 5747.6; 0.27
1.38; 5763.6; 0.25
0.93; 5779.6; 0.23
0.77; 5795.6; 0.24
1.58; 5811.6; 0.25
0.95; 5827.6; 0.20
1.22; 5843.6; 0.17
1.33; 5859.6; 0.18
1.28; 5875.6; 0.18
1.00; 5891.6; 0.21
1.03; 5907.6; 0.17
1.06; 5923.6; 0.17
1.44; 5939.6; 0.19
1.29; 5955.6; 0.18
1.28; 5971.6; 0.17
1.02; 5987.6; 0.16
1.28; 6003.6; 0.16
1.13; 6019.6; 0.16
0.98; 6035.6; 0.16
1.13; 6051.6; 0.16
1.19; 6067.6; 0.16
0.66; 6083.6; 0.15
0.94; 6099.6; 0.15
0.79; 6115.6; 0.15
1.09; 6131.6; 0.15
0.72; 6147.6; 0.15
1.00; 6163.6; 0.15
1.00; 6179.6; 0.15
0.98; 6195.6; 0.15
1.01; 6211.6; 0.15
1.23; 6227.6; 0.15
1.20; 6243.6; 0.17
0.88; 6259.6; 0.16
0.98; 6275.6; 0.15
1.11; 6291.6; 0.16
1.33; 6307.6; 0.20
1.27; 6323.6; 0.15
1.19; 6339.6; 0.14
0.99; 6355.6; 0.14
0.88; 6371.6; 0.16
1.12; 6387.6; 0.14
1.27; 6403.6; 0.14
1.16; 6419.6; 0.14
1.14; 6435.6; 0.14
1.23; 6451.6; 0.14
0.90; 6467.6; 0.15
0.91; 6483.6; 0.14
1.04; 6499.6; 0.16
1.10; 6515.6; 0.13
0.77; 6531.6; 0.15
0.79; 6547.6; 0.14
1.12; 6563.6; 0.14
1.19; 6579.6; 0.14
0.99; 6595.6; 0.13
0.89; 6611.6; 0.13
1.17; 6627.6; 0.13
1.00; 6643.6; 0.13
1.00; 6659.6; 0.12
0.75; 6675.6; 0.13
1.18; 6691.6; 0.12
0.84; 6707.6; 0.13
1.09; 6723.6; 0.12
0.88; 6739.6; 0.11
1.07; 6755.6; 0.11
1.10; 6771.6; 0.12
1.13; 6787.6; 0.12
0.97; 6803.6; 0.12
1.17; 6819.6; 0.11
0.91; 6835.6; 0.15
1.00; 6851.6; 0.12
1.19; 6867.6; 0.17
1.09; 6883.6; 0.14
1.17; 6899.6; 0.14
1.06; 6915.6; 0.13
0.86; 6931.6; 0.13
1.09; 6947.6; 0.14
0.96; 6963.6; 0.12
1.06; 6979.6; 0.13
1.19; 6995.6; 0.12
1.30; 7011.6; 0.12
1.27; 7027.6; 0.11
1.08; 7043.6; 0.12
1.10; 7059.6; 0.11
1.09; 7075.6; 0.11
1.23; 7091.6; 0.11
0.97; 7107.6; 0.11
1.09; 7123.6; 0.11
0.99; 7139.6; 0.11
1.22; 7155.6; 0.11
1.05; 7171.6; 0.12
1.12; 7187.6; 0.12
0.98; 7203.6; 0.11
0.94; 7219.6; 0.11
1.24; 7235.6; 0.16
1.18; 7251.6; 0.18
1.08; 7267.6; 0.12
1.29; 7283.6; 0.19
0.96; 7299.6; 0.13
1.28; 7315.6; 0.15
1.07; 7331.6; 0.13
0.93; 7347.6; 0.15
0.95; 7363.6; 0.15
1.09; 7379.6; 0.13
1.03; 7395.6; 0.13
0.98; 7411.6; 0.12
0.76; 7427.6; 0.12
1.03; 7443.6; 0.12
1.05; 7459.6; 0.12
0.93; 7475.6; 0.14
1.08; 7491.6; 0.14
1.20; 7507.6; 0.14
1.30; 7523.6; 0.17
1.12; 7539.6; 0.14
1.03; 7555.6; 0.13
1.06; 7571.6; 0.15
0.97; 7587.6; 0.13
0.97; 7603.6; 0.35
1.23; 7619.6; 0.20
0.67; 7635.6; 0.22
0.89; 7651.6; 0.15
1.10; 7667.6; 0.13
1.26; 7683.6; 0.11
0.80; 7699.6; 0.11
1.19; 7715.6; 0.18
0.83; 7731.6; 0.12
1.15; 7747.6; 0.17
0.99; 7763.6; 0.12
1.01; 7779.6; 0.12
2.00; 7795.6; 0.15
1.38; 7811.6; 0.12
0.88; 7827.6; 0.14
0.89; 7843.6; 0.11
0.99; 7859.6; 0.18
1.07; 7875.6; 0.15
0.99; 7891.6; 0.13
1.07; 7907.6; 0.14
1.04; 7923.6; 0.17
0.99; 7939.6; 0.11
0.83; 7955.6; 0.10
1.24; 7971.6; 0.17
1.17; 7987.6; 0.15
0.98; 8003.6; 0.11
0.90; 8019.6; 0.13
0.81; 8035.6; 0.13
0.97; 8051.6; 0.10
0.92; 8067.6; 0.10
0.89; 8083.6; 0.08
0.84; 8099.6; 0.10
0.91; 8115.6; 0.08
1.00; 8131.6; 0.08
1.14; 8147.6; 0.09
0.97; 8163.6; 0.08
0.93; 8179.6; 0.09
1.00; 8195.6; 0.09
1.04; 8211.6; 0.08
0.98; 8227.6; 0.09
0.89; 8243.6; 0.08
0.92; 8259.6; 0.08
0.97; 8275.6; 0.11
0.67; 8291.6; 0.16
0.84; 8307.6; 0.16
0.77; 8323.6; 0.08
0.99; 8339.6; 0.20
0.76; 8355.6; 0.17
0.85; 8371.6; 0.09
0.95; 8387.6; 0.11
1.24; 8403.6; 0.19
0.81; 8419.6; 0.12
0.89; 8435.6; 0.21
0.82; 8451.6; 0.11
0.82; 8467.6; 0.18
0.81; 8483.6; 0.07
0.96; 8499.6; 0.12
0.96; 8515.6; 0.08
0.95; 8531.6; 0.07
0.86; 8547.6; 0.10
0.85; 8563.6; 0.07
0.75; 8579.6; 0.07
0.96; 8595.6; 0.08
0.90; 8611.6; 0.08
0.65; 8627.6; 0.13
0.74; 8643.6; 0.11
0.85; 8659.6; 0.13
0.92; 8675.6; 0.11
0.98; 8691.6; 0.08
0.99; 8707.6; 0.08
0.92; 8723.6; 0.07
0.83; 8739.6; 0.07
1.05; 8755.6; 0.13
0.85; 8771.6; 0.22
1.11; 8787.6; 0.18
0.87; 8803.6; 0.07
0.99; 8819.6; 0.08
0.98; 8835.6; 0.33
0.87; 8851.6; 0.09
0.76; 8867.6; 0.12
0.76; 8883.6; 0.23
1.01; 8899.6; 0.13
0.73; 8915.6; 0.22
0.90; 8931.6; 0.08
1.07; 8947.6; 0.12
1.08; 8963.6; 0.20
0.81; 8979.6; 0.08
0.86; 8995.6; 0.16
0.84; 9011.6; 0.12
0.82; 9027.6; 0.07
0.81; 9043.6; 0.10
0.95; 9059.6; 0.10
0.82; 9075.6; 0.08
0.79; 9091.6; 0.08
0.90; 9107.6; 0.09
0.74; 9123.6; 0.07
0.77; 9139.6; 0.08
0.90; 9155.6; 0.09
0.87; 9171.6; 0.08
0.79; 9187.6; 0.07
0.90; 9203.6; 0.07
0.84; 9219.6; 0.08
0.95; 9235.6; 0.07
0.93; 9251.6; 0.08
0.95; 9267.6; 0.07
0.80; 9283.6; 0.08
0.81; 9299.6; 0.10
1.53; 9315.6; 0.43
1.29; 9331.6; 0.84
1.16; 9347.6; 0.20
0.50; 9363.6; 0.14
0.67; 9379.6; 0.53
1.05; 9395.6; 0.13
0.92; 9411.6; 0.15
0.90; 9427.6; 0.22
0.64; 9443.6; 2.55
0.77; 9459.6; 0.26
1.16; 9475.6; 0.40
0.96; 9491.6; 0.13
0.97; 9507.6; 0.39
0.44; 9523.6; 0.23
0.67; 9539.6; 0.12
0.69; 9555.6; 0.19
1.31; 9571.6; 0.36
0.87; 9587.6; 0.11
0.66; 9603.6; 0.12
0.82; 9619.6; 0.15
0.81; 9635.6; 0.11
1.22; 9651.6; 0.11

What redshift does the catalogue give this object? 0.19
